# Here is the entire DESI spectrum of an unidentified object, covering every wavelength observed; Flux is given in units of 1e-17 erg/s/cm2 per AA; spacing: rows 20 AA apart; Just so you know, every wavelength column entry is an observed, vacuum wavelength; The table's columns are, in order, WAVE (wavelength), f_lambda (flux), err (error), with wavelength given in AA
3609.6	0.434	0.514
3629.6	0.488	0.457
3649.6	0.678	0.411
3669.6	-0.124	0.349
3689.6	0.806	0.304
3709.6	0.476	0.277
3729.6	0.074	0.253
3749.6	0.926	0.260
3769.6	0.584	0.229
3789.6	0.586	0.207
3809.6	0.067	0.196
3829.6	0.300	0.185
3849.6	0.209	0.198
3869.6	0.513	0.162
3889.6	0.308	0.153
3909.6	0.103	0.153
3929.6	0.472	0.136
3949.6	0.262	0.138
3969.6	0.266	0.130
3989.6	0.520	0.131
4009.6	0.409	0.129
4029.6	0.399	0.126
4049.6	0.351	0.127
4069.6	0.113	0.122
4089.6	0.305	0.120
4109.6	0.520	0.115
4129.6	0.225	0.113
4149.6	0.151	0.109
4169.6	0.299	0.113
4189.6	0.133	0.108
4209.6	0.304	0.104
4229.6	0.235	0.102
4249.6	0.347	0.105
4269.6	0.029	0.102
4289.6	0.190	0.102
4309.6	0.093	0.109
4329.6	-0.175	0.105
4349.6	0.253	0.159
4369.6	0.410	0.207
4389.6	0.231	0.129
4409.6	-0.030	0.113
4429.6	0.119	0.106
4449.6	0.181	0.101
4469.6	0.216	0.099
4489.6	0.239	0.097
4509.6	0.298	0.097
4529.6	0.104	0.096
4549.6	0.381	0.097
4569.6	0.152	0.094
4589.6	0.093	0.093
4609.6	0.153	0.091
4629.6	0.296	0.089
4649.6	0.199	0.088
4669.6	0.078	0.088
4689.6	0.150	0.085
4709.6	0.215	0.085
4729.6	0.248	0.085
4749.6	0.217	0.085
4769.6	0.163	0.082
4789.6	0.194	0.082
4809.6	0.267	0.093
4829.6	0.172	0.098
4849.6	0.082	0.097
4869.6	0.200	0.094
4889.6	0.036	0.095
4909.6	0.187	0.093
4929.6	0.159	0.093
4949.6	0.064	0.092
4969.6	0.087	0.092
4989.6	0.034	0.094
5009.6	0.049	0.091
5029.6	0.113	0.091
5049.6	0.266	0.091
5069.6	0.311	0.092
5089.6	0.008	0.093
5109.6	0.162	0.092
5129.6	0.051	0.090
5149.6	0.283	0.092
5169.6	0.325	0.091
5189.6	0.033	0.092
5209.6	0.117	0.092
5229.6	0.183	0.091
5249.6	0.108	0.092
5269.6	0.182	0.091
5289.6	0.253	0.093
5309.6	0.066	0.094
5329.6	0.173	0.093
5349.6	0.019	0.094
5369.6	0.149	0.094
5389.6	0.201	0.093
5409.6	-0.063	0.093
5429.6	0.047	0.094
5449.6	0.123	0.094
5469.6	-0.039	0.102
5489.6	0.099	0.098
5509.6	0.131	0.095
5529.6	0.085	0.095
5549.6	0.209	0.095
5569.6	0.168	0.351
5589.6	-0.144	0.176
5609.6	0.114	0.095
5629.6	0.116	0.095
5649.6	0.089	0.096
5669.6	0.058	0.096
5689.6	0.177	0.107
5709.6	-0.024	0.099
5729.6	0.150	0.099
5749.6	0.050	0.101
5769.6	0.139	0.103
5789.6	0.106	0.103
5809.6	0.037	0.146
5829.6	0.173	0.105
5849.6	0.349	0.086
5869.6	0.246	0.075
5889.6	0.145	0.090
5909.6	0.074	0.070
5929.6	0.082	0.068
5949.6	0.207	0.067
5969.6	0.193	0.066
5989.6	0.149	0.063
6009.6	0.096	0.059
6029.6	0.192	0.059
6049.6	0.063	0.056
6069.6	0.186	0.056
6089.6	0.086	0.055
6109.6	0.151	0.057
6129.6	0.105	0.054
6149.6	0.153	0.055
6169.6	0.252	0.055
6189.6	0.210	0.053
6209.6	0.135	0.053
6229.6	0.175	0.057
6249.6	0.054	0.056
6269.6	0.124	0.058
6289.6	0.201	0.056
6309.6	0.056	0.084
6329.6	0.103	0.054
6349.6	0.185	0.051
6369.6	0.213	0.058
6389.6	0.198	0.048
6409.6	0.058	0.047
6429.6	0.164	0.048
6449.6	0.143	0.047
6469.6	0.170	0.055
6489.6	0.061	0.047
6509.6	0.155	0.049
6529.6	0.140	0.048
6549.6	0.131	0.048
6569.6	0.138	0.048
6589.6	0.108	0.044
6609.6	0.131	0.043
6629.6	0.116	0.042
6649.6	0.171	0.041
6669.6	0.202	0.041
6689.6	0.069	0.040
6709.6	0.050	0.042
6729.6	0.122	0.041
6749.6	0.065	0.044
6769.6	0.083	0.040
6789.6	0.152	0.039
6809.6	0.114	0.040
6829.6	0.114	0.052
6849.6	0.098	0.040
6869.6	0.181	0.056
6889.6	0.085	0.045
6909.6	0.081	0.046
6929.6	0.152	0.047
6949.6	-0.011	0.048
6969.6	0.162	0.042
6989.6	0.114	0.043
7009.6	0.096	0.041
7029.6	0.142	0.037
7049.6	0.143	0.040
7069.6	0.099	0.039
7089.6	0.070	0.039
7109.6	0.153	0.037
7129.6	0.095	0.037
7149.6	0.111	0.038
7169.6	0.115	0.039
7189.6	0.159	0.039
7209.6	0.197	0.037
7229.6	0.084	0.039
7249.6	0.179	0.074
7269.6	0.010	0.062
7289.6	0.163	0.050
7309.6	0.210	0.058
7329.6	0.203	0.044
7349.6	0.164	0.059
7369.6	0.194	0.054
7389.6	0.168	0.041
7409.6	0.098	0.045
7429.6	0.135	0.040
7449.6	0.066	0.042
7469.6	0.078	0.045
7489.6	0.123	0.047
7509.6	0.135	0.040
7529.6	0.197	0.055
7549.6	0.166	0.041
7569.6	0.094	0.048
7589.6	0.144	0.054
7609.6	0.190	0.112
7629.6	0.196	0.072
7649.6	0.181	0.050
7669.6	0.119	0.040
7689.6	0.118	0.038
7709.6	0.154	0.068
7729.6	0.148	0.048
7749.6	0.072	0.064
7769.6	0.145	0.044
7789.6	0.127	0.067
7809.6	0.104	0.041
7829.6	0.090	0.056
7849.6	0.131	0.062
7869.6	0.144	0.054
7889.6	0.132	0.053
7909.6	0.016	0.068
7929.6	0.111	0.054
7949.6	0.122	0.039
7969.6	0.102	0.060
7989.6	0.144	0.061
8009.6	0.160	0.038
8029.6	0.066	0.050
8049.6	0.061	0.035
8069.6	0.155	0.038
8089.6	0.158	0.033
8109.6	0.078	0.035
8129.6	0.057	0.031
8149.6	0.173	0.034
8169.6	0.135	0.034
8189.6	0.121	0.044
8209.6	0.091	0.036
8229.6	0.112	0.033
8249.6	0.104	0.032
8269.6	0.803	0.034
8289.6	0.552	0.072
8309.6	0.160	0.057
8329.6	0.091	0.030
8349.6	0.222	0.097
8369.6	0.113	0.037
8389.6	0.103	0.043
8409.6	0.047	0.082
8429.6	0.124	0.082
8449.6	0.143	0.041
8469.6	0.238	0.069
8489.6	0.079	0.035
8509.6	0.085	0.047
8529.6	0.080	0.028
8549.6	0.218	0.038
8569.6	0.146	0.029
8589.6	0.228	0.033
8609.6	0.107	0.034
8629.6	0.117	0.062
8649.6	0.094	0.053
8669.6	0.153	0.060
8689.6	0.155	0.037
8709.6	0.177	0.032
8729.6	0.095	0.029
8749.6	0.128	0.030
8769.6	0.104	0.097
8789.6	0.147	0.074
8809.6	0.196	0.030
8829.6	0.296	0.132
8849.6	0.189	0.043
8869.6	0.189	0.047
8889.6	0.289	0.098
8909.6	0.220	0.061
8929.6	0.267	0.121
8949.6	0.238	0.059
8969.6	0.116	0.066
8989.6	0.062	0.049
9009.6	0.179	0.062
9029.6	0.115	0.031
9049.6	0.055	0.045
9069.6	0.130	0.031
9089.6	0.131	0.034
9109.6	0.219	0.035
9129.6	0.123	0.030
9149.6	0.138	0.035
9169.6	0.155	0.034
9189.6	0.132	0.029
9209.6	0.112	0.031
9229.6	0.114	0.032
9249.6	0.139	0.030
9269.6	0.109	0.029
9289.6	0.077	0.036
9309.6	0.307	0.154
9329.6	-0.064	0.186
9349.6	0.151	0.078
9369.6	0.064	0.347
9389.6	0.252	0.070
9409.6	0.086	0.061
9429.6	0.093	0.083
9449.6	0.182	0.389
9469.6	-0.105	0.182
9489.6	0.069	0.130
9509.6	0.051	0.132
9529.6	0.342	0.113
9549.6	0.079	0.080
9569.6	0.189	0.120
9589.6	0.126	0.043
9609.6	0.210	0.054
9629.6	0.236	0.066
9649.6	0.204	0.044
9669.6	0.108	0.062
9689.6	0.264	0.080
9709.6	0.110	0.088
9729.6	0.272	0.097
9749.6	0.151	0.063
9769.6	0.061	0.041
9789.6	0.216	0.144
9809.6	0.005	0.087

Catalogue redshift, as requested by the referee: 1.220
